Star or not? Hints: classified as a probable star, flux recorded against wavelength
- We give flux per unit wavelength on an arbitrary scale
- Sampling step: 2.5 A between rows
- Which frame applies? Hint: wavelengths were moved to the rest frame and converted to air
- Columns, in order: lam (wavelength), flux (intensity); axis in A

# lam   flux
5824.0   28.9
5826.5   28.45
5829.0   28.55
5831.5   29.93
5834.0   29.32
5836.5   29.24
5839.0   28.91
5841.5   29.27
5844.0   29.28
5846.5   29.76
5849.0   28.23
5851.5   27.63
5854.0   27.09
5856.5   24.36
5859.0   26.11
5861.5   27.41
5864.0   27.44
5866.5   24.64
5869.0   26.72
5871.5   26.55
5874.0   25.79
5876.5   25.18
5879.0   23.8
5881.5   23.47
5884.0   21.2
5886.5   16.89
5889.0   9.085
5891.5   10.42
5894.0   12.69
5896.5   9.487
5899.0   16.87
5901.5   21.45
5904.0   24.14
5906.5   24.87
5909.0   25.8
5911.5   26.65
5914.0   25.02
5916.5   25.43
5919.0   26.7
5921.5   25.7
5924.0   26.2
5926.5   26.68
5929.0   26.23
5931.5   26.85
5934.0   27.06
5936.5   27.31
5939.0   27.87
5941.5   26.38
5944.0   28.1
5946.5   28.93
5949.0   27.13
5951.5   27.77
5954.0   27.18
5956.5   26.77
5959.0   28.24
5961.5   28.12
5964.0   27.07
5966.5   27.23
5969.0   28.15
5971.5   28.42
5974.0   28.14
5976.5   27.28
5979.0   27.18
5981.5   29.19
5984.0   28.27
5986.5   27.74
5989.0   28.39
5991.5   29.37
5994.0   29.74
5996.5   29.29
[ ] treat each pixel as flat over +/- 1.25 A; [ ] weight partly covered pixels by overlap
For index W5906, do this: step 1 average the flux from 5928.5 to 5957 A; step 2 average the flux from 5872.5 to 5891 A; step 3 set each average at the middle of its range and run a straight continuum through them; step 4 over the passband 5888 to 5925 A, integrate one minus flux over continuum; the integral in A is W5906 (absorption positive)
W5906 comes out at 4.4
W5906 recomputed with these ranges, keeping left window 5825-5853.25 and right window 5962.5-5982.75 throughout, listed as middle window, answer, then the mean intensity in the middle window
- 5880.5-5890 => 3.60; 17.7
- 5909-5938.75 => 1.96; 26.4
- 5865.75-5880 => 1.57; 25.5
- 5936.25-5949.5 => 0.19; 27.7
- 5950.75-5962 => 0.16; 27.6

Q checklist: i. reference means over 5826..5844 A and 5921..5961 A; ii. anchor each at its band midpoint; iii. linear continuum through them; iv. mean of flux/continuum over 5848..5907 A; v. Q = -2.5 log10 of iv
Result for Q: 0.27 mag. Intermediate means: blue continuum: 29.1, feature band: 22.1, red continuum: 27.2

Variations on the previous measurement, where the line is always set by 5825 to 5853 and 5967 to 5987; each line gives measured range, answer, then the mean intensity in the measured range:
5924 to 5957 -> 0.04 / 27.2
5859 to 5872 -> 0.09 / 26.5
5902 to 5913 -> 0.14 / 25.1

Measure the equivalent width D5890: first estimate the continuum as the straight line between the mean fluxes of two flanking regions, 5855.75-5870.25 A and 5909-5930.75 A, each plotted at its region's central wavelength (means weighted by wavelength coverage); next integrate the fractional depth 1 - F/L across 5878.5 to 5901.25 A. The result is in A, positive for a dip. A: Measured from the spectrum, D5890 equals 8.8 A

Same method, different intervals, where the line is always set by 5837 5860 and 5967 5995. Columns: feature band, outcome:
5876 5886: 1.9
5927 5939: 0.5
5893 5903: 4.5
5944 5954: 0.1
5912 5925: 1.1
